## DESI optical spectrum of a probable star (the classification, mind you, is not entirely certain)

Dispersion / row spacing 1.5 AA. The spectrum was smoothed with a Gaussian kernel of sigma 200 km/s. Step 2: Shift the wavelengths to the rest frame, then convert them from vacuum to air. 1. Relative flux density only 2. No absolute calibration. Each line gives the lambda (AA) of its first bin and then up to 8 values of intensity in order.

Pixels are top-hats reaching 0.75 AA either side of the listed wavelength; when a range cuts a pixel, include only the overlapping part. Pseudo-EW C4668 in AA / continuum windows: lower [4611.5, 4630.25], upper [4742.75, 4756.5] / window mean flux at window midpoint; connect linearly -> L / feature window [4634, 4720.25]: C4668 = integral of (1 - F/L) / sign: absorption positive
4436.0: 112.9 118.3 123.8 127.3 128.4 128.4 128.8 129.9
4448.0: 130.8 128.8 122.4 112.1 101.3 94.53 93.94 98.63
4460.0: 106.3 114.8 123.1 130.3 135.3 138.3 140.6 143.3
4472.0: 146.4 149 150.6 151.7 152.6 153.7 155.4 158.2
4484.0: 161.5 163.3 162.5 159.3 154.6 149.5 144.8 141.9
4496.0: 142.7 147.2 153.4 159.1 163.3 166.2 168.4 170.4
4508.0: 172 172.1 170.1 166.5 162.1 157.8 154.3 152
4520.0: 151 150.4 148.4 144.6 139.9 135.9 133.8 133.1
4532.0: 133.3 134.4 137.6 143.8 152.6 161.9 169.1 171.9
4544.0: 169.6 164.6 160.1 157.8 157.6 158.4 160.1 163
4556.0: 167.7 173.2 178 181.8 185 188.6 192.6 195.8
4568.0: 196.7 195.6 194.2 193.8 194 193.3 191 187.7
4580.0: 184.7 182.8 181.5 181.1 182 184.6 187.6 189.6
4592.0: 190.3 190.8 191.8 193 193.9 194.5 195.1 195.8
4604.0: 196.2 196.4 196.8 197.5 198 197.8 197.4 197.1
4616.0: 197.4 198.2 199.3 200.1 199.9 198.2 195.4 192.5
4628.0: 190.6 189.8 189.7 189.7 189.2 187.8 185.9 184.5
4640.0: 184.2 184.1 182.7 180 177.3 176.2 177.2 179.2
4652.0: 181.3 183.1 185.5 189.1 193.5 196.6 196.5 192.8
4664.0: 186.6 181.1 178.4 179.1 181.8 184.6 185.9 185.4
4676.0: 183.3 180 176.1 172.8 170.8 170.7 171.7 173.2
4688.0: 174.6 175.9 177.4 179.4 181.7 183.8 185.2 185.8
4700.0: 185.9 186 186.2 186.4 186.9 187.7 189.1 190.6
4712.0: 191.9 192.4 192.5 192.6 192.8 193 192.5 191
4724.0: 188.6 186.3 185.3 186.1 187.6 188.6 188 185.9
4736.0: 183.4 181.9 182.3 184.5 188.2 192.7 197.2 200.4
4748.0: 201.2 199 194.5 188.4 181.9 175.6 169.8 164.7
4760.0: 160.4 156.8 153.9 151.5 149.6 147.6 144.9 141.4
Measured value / 4.7 AA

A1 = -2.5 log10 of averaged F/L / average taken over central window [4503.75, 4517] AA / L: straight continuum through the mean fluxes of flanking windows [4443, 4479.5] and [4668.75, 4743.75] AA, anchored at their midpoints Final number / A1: -0.20 mag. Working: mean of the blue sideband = 128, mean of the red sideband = 184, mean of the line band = 167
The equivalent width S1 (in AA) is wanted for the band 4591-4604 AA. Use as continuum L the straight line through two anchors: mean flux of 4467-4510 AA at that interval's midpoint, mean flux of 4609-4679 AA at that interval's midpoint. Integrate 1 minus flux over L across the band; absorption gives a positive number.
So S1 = -1.1 AA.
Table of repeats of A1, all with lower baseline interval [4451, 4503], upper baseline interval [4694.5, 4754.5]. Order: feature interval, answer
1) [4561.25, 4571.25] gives -0.22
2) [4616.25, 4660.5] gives -0.10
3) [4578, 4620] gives -0.17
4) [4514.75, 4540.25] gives 0.03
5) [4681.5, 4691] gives 0.05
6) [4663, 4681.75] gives -0.01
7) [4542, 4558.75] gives -0.07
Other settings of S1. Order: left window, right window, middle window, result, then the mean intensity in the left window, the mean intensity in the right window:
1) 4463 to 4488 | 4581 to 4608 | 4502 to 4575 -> 2.8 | 149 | 190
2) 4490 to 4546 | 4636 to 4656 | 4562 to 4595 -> -4.4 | 154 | 182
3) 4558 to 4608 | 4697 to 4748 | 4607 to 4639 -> -0.7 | 190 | 189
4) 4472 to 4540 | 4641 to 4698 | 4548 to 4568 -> -1.6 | 153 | 181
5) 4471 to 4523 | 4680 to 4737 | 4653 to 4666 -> -0.8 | 157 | 185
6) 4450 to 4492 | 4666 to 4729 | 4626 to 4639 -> -1.4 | 136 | 184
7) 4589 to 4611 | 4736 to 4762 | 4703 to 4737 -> -0.6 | 194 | 184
